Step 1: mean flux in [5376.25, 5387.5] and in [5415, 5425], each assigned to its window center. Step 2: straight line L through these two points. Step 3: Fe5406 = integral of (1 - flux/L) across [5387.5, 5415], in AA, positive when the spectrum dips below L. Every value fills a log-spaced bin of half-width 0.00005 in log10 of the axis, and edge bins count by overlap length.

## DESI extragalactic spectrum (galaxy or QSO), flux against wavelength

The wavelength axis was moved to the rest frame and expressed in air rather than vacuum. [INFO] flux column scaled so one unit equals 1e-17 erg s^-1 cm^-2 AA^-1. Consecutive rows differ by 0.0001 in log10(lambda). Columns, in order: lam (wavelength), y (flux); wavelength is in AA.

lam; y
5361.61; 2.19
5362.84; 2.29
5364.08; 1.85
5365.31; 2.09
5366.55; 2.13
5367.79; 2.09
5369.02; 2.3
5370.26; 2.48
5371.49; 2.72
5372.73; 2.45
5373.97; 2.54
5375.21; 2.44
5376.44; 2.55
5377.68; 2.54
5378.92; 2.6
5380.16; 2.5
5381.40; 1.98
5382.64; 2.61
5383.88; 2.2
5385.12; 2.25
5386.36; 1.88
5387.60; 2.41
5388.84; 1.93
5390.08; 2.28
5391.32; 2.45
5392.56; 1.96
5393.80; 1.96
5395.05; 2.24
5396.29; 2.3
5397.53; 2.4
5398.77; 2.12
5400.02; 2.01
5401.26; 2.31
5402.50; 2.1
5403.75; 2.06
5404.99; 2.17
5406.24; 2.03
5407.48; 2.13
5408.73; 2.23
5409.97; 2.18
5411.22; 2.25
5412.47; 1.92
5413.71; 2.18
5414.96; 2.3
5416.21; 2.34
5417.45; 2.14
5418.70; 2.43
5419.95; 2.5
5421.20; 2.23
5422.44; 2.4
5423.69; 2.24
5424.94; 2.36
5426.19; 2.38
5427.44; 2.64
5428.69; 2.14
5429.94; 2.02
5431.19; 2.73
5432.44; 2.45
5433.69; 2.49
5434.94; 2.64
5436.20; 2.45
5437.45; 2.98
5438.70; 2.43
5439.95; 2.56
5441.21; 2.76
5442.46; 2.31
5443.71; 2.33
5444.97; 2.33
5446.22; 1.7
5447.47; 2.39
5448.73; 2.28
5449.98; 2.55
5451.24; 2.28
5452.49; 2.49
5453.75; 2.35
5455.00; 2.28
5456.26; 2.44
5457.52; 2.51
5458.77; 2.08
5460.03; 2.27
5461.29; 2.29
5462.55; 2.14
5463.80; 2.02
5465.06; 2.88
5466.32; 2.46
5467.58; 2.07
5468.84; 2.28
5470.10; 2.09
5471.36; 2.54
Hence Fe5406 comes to 2.0 AA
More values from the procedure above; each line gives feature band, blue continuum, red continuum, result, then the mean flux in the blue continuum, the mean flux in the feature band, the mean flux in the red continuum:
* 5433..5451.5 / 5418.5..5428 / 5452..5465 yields -0.67 AA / 2.39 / 2.43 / 2.31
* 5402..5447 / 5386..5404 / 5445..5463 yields -1.83 AA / 2.17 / 2.32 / 2.29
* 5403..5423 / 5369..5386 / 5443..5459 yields 1.35 AA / 2.44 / 2.22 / 2.32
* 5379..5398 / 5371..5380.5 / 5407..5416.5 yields 1.43 AA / 2.54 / 2.23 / 2.19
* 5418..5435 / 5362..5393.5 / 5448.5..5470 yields -0.58 AA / 2.3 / 2.39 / 2.33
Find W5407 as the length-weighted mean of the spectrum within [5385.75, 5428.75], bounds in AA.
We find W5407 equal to 2.22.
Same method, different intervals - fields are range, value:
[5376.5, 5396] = 2.26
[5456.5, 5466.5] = 2.33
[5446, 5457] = 2.33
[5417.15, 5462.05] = 2.39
